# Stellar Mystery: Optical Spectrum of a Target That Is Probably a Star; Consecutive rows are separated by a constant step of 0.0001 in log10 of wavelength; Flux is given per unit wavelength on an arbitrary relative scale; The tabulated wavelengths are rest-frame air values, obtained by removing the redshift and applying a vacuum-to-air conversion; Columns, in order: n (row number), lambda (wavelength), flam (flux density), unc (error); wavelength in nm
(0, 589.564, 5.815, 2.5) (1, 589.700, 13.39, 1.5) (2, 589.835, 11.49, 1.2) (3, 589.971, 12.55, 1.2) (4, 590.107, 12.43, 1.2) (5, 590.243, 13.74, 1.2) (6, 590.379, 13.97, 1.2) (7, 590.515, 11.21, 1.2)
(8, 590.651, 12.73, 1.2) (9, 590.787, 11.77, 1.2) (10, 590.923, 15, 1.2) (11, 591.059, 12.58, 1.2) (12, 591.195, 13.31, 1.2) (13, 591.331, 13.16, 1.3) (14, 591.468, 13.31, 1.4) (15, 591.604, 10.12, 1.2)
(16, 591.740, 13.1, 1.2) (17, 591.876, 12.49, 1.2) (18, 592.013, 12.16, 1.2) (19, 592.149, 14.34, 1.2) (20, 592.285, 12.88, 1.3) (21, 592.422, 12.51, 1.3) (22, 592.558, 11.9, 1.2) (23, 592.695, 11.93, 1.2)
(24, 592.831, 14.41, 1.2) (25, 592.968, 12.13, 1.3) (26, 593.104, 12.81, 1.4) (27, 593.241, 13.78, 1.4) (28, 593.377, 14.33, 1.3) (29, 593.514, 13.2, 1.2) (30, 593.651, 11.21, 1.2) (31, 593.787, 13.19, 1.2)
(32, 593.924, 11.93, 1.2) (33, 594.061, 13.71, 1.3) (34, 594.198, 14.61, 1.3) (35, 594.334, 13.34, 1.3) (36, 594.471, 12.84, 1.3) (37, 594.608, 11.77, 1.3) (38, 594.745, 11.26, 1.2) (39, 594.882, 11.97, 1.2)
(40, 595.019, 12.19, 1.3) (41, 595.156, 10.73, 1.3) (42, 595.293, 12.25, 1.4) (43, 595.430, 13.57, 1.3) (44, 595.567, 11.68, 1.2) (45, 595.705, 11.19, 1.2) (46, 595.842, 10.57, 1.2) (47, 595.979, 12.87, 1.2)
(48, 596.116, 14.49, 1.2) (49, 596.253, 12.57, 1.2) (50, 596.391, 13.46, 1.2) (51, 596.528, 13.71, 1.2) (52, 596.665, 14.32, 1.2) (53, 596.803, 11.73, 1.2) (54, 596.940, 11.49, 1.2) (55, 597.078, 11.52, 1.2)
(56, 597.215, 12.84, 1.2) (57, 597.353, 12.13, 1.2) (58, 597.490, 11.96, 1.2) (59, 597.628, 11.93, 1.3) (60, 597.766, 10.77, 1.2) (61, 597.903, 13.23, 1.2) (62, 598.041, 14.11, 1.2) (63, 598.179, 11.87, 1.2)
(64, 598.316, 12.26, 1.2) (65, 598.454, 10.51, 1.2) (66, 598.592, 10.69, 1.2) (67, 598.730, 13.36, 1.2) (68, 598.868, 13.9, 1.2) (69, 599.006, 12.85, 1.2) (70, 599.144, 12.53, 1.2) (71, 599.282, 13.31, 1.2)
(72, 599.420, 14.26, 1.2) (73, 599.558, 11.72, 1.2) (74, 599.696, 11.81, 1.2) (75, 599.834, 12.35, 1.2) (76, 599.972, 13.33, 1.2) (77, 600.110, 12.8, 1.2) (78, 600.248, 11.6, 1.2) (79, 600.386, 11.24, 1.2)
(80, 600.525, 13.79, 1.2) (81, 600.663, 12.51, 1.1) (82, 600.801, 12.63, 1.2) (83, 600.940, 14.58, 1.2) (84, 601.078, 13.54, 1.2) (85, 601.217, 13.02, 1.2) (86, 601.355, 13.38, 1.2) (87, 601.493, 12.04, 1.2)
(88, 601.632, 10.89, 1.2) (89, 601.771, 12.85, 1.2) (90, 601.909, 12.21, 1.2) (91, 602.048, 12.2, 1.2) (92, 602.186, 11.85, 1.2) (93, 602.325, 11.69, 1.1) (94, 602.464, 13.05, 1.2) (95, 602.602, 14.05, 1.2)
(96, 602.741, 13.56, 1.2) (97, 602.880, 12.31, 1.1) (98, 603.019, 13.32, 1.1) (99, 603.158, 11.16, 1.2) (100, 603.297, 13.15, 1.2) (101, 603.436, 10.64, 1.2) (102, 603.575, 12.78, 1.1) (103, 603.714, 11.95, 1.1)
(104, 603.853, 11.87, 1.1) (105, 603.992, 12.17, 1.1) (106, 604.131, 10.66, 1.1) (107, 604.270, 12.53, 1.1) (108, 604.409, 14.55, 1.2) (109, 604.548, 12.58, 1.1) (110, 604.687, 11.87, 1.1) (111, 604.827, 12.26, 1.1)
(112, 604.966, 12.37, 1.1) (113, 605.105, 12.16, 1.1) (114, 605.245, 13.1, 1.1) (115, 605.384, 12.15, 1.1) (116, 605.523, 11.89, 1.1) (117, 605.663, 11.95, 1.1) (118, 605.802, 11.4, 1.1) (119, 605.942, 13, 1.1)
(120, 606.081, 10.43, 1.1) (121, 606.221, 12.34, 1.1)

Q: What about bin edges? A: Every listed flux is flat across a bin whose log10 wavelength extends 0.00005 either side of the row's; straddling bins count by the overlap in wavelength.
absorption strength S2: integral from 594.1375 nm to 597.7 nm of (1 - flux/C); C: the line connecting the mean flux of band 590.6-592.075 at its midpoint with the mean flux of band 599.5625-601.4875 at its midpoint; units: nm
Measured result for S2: 0.09 nm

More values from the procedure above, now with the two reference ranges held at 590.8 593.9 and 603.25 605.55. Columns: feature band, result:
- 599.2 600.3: -0.01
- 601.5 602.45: 0.03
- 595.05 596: 0.07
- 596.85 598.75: 0.09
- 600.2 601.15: -0.03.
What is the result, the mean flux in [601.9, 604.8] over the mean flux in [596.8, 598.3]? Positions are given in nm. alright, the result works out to 1.02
